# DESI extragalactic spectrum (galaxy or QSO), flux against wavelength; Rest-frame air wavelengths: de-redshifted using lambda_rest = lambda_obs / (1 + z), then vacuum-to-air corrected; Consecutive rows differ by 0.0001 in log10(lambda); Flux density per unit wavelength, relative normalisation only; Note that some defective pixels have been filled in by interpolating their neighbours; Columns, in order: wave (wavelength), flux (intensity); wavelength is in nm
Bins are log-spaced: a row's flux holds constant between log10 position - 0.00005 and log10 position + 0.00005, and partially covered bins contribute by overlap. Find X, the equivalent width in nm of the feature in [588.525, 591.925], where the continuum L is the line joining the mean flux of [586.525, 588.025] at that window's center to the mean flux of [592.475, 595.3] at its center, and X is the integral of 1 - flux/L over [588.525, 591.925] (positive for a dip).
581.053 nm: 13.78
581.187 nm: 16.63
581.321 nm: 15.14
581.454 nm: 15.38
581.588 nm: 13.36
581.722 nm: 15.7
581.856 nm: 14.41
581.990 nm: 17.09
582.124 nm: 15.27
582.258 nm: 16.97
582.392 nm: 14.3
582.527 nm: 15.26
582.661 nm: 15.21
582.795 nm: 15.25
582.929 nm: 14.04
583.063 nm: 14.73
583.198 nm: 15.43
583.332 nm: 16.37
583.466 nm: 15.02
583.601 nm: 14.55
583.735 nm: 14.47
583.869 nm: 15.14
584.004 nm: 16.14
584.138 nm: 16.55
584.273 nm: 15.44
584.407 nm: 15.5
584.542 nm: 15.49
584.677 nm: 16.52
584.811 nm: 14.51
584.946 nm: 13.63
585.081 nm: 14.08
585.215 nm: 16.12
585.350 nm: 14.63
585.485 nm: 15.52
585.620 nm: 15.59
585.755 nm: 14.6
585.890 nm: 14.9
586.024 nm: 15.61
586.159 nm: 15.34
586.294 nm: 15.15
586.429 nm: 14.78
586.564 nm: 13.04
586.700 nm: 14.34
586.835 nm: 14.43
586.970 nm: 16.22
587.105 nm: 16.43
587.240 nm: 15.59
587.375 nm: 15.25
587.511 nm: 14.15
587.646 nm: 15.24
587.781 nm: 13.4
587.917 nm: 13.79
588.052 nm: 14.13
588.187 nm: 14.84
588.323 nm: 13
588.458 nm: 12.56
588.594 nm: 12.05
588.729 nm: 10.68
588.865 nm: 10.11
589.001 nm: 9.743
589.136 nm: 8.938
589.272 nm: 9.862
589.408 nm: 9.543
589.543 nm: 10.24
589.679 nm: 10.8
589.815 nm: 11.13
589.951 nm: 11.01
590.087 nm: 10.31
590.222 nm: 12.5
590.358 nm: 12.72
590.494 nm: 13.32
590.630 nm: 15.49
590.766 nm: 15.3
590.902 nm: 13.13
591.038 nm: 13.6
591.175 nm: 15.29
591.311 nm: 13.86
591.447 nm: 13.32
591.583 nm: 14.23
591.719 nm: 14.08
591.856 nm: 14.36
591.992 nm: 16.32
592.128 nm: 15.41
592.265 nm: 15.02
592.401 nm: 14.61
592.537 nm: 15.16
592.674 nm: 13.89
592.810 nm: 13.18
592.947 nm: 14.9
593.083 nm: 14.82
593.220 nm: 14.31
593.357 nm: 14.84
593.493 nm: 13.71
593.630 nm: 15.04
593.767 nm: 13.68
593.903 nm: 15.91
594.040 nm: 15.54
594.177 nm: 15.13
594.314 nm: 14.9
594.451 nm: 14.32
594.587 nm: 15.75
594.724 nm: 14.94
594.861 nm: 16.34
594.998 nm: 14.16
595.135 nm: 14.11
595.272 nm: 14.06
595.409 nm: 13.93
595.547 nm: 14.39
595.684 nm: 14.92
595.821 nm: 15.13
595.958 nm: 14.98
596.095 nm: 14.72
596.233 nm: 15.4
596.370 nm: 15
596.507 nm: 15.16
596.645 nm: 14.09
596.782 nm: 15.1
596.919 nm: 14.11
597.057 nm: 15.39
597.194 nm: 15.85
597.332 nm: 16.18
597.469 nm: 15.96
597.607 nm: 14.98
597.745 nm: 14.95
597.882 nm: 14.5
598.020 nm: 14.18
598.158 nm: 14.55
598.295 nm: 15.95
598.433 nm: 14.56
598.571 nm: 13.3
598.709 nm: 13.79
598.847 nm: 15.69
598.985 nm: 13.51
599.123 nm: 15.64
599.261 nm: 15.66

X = 0.575 nm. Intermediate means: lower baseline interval 14.7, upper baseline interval 14.7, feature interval 12.2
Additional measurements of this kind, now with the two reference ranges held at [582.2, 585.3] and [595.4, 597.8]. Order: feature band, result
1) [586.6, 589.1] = 0.26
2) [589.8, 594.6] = 0.29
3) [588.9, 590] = 0.36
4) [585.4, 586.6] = 0.02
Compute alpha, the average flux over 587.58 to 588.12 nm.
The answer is 14.2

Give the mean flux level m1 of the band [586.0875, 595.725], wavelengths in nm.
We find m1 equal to 13.8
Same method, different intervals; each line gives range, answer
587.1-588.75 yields 13.9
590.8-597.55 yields 14.7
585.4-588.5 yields 14.7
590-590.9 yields 13.2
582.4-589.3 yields 14.4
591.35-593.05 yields 14.5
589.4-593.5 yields 13.6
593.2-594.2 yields 14.8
